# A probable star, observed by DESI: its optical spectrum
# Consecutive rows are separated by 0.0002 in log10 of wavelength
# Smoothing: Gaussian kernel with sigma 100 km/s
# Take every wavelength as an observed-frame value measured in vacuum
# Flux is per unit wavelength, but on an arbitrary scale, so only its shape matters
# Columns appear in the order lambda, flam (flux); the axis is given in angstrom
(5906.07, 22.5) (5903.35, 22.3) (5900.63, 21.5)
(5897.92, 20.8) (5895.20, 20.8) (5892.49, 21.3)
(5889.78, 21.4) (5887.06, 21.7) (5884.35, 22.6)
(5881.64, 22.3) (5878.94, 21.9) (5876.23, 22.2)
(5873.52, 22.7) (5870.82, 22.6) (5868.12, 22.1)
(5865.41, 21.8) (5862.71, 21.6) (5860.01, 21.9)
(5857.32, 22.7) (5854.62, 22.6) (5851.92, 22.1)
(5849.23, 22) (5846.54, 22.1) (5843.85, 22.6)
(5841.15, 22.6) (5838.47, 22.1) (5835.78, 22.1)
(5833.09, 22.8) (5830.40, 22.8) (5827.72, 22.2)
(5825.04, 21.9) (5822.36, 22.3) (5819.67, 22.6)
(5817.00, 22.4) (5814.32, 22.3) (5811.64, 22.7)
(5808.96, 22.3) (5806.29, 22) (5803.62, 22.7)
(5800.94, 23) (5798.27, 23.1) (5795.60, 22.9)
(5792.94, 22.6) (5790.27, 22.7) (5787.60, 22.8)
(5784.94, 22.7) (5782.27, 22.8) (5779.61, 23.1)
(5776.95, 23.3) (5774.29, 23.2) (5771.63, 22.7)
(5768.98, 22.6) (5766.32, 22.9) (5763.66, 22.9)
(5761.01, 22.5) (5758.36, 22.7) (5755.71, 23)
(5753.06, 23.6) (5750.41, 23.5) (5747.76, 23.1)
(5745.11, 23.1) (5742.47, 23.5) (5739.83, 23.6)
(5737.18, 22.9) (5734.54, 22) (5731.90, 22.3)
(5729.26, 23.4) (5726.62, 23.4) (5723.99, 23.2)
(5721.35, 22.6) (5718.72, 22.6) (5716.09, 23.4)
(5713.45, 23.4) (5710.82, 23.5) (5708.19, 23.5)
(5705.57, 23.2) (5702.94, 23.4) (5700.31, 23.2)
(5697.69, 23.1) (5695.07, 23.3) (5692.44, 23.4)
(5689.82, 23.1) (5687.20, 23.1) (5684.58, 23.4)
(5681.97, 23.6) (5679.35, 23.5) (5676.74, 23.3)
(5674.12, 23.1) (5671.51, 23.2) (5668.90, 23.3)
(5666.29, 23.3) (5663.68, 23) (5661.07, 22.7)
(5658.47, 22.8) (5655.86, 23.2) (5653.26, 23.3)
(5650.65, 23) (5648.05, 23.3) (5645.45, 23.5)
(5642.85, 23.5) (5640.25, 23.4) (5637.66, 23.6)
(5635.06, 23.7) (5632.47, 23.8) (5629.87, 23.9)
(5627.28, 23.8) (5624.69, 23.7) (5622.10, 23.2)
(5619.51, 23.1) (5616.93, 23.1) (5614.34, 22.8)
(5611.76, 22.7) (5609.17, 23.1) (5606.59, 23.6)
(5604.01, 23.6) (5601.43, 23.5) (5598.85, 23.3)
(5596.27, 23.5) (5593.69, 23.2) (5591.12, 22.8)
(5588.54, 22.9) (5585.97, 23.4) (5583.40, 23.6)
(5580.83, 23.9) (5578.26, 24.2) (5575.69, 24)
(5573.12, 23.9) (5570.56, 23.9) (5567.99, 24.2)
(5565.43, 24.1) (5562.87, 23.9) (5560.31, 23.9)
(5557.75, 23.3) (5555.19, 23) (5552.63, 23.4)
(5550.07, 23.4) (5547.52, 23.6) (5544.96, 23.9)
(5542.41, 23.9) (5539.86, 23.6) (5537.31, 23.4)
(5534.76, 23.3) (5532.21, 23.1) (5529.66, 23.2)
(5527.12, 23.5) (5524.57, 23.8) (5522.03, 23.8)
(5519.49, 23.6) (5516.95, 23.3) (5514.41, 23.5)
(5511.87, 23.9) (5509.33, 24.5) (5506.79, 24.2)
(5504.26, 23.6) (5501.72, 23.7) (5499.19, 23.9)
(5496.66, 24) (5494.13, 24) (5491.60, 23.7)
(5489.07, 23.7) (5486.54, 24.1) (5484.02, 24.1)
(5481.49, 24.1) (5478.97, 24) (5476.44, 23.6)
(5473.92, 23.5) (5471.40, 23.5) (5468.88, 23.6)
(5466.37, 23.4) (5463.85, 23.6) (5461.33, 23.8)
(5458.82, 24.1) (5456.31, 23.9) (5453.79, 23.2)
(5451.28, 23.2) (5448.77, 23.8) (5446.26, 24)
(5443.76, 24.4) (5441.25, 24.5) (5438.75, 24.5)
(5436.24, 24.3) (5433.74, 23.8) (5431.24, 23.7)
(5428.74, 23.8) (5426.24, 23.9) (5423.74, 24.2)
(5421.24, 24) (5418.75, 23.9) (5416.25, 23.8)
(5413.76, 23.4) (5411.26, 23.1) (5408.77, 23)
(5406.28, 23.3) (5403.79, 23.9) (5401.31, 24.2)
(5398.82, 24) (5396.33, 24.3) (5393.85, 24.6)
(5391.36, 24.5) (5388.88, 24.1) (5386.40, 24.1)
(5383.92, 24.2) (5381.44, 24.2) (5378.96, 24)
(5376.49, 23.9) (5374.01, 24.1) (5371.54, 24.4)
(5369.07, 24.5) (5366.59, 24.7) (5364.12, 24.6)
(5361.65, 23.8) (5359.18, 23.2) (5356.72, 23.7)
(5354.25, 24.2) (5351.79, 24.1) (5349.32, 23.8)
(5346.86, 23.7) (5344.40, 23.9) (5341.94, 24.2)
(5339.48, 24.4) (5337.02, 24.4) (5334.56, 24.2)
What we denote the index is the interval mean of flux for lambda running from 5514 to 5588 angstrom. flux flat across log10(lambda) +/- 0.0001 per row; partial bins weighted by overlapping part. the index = 23.6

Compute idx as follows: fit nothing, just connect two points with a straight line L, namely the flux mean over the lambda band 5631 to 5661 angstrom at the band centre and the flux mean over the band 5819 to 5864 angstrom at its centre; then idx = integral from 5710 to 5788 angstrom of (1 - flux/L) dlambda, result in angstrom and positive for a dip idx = -0.75 angstrom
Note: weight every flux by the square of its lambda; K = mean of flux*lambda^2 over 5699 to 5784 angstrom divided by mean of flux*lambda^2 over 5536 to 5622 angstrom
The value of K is 1.04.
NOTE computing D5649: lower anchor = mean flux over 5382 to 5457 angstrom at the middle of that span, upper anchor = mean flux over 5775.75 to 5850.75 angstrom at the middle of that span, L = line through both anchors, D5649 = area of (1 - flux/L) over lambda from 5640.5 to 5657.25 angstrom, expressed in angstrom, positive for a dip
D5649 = -0.1 angstrom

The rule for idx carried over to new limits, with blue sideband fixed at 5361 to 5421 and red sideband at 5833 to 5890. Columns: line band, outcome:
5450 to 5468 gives 0.1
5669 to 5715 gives -0.9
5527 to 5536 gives 0.1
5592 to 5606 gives -0.1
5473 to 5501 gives -0.3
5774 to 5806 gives -0.6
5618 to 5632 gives -0.3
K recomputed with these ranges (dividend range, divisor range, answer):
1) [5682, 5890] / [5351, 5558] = 1.07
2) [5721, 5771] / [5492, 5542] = 1.05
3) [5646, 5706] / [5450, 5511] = 1.05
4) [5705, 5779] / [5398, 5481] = 1.08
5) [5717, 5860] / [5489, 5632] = 1.04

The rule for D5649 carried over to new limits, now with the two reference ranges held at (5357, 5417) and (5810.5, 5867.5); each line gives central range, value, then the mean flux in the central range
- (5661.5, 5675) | -0.13 angstrom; 23.2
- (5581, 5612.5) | -0.13 angstrom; 23.3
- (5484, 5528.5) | -0.52 angstrom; 23.8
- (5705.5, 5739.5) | -0.47 angstrom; 23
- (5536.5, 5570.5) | -0.45 angstrom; 23.7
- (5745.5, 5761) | -0.35 angstrom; 23.1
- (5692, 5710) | -0.39 angstrom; 23.3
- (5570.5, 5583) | -0.37 angstrom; 24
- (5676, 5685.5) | -0.24 angstrom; 23.5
